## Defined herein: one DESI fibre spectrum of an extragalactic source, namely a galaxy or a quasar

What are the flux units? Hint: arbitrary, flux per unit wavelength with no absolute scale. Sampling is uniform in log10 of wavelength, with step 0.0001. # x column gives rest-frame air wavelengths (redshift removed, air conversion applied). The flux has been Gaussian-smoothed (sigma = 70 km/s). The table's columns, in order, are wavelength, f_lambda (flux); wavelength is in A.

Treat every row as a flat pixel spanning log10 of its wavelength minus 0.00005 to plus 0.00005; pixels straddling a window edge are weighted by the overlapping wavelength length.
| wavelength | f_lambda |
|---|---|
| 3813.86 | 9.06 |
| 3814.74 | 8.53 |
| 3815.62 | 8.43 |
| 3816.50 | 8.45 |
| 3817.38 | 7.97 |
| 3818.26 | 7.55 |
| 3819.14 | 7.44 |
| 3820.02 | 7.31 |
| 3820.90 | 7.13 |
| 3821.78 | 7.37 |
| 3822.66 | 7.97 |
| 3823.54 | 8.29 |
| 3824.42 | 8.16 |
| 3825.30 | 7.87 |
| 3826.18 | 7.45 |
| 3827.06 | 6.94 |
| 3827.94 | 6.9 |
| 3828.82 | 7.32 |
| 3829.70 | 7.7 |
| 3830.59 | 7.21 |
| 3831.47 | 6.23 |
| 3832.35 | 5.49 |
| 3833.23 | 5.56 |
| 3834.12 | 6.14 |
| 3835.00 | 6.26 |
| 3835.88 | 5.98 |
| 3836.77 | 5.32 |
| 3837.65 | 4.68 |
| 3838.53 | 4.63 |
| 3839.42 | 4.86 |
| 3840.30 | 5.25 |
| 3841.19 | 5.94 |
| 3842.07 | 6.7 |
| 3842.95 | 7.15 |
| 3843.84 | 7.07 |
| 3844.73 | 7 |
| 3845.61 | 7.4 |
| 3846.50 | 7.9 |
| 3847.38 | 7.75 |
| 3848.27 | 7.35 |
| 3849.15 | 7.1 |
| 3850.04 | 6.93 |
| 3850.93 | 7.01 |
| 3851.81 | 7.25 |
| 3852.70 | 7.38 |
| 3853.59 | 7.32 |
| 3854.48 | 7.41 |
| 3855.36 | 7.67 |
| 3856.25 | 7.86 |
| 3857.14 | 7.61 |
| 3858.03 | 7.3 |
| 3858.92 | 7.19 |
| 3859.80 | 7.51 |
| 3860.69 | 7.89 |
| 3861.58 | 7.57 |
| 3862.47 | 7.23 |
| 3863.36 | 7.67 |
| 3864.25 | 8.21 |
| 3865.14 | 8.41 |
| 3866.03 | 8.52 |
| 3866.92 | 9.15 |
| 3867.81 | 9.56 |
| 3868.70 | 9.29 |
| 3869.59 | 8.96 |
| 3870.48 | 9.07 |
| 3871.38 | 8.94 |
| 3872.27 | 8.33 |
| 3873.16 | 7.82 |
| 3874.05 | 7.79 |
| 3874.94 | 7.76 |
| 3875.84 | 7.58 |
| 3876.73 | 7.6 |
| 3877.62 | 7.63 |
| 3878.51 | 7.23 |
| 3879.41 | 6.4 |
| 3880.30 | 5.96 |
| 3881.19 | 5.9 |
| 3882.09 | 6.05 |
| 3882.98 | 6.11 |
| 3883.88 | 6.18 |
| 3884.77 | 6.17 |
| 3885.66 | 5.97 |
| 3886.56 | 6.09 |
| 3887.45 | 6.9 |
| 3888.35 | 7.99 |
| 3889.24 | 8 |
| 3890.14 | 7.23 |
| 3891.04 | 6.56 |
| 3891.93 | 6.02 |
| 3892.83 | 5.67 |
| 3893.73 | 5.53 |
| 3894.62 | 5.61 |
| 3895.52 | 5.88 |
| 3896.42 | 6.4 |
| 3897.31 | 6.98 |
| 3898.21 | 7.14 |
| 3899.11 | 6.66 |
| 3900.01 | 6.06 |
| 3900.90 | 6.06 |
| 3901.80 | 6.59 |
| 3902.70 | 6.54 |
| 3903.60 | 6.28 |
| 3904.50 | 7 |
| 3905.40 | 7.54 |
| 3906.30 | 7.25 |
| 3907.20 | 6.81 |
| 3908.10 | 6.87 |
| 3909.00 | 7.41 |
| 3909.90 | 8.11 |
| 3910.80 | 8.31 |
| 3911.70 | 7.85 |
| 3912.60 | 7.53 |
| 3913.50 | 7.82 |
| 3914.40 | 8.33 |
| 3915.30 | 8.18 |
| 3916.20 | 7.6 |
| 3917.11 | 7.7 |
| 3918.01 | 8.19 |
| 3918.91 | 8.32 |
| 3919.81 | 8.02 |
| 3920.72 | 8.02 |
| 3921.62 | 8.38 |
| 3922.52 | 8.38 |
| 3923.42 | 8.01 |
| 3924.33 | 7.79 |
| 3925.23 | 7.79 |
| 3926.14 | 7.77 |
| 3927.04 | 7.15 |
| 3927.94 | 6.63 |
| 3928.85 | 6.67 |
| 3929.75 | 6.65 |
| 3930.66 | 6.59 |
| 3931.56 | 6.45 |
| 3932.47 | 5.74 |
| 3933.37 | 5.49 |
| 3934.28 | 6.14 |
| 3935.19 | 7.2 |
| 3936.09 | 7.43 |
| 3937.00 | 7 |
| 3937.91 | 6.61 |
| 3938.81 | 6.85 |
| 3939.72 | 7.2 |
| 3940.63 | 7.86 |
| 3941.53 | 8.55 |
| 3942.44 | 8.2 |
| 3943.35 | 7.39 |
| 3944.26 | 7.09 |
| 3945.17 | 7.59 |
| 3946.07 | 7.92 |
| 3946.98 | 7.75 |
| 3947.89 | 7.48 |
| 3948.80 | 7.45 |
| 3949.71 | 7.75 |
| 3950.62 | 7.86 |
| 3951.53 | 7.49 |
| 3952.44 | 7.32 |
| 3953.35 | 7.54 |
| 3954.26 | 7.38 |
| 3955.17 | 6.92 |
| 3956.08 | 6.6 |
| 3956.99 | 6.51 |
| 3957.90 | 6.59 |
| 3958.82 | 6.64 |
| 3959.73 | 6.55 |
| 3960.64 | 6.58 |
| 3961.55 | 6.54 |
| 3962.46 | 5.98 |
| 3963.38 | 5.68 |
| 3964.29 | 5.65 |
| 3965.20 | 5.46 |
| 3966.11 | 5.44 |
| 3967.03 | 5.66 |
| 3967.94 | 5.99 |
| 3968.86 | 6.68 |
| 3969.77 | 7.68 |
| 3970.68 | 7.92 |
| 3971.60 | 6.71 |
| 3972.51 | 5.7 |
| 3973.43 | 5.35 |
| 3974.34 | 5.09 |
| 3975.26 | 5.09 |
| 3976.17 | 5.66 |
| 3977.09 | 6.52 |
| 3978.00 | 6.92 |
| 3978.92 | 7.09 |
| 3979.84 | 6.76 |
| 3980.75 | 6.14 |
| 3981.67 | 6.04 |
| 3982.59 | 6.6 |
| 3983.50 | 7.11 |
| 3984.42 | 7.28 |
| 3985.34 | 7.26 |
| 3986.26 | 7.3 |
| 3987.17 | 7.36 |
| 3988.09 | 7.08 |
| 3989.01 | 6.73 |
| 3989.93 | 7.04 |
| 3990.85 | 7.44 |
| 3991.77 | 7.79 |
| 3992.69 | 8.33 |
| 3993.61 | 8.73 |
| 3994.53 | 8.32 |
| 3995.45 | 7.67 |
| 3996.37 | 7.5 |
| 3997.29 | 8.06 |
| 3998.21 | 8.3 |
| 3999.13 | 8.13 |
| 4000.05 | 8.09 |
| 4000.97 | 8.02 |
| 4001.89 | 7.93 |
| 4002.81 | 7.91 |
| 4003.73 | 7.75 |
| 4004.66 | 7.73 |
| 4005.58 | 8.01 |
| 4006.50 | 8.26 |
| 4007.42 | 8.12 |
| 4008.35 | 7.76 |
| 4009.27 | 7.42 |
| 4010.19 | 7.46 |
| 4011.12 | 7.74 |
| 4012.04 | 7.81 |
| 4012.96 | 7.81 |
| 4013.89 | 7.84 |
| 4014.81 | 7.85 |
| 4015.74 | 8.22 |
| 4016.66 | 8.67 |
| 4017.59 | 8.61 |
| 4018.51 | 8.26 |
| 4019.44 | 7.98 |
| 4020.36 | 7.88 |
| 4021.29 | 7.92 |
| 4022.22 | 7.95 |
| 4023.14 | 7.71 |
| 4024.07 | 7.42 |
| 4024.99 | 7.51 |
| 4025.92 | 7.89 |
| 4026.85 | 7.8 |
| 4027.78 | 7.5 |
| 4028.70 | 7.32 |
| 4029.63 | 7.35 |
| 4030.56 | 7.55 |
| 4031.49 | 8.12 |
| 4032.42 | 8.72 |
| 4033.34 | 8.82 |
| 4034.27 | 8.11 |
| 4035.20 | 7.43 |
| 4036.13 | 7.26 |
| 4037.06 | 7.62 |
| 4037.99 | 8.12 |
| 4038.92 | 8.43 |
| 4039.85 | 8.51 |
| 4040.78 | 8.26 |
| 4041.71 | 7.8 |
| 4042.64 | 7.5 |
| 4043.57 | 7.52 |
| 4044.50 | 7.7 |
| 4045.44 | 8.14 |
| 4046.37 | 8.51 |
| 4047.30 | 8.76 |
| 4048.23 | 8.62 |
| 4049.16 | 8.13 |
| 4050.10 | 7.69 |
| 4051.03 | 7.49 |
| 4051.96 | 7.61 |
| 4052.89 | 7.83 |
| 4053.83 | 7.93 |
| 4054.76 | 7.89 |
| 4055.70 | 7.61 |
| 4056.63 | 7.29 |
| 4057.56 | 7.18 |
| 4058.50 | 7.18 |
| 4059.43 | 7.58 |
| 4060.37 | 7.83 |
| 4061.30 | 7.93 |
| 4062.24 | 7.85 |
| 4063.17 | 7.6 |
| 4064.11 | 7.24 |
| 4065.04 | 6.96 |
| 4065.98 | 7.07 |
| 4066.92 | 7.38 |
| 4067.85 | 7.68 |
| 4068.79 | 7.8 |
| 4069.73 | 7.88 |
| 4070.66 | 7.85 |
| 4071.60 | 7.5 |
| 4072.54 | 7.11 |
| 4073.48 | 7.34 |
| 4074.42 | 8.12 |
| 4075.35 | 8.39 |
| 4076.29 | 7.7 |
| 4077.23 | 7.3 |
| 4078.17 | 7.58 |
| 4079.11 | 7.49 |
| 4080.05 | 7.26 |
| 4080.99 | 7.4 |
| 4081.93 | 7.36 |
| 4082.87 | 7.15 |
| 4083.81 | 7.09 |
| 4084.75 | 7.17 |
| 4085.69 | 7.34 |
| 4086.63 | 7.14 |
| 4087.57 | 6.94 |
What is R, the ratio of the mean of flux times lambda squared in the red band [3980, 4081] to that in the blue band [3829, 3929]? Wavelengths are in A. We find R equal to 1.2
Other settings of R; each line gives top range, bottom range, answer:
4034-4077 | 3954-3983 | 1.28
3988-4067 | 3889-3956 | 1.15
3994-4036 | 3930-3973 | 1.19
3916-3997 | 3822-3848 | 1.12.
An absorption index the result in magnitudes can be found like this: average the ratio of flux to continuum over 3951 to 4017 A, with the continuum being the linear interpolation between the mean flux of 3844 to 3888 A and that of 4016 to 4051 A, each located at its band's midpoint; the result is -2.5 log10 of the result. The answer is 0.10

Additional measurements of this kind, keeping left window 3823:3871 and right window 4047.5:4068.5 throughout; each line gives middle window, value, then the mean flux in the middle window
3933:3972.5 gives 0.08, 6.93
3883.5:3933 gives 0.04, 7.08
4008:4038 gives -0.04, 7.86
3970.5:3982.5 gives 0.20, 6.2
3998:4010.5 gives -0.06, 7.92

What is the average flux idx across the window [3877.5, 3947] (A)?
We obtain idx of 7.06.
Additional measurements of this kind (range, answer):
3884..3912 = 6.75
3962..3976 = 6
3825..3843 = 6.24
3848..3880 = 7.81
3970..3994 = 6.81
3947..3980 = 6.57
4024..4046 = 7.86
